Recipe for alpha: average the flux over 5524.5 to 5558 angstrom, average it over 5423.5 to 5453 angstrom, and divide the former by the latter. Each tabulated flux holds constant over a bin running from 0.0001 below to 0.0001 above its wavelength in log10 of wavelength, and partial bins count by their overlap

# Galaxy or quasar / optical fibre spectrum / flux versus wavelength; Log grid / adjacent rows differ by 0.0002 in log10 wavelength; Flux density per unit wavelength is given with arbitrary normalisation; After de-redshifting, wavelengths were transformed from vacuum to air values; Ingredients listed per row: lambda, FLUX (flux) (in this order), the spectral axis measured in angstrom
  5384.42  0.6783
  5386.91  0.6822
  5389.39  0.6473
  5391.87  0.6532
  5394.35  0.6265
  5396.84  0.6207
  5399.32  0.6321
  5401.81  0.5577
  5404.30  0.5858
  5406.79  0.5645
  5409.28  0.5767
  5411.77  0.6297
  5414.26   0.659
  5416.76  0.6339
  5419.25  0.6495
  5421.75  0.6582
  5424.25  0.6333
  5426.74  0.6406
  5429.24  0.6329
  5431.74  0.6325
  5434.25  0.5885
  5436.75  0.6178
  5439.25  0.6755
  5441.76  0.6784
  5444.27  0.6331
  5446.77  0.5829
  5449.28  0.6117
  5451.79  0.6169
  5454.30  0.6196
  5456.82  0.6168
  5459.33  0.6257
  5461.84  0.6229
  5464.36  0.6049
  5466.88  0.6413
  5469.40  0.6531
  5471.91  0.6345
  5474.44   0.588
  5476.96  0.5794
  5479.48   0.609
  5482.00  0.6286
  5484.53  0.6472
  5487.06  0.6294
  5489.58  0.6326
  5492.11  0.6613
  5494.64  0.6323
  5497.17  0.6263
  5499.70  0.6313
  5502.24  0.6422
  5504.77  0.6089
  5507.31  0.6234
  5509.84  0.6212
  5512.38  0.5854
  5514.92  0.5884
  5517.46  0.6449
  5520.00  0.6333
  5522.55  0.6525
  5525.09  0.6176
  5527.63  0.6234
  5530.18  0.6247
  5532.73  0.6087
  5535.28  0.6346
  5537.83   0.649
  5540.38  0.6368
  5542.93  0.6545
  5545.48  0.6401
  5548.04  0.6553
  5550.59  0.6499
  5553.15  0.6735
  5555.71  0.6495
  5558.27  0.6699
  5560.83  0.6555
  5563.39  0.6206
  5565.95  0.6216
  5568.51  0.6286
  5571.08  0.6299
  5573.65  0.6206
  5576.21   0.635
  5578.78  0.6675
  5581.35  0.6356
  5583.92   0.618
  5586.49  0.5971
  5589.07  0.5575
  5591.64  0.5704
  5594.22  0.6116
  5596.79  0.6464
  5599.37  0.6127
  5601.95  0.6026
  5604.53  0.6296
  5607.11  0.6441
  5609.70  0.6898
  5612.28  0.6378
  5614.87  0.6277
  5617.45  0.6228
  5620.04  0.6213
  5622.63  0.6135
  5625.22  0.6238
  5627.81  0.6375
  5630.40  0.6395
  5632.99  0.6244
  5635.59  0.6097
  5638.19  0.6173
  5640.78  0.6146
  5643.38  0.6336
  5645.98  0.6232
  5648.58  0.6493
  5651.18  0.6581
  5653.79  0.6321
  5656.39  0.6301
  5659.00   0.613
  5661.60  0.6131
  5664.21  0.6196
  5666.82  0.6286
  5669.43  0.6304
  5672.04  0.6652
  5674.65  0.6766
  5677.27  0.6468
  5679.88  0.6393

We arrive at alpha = 1.0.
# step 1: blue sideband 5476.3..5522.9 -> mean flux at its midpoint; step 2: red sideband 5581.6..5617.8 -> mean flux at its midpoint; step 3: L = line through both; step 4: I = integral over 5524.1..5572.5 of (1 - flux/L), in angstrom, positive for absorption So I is -1.3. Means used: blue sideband 0.625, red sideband 0.62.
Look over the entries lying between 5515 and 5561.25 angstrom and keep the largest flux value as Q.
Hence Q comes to 0.6735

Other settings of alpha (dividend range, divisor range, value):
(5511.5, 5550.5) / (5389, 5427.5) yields 1.01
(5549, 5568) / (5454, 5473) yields 1.03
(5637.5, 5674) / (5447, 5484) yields 1.02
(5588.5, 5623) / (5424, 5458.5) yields 0.99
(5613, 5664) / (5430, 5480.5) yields 1.01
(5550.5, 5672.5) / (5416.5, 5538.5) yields 1.00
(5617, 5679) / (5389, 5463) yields 1.01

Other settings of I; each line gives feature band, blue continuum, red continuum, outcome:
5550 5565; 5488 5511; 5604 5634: -0.5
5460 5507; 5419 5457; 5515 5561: 0.7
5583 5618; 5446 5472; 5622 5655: 0.5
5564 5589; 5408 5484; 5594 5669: 0.1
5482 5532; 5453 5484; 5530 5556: 0.3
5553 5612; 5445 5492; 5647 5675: 0.1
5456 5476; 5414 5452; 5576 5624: 0.3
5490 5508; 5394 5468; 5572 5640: -0.3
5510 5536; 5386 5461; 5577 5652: 0.2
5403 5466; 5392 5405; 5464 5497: -0.7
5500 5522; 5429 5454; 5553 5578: 0.5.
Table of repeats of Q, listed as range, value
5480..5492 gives 0.6472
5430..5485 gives 0.6784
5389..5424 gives 0.659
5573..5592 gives 0.6675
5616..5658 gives 0.6581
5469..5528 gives 0.6613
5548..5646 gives 0.6898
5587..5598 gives 0.6464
